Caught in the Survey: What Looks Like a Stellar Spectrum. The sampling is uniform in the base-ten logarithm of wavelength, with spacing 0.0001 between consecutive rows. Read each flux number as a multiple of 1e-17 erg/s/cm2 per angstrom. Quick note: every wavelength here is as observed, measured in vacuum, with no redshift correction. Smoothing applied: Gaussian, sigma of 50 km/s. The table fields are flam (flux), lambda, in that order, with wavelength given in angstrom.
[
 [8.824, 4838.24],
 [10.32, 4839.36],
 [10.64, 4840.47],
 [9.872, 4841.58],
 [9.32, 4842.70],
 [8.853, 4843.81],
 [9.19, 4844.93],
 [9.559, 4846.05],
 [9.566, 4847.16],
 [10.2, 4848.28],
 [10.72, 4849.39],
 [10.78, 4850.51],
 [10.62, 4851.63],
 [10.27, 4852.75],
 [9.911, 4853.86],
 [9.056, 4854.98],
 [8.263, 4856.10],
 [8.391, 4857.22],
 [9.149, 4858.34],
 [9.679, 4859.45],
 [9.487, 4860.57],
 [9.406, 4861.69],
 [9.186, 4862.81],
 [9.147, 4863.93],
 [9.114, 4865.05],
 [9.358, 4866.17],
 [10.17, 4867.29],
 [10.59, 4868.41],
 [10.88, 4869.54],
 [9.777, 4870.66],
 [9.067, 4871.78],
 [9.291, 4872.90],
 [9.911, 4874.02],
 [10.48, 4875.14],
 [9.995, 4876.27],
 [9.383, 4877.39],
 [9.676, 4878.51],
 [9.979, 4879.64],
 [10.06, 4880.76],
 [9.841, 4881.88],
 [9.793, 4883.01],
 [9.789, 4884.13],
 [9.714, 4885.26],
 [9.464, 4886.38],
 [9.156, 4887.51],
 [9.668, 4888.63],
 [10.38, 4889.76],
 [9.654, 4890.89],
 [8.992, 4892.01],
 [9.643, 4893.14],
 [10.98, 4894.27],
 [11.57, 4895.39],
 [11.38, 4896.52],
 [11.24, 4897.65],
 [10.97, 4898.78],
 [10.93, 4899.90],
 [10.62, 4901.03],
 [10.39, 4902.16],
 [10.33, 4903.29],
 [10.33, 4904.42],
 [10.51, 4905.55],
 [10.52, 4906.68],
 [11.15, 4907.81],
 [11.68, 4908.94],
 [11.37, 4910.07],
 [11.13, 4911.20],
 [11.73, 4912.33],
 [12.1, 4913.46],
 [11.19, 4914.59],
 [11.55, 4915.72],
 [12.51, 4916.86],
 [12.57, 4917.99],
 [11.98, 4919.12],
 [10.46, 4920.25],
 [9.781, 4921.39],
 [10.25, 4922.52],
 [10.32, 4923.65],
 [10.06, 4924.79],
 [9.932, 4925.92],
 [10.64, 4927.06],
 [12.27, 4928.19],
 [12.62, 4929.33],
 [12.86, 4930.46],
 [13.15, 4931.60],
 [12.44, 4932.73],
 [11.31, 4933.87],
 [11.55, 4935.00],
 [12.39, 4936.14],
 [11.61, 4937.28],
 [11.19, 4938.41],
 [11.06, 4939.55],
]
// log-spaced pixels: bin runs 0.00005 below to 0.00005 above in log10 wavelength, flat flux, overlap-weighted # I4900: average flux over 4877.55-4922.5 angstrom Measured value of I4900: 10.6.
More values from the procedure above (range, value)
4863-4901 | 10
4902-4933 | 11.3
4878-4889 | 9.72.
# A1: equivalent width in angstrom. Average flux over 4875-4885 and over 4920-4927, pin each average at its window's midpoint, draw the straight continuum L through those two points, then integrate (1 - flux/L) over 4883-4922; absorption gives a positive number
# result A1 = -2.8 angstrom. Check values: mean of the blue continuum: 9.85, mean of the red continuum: 10.1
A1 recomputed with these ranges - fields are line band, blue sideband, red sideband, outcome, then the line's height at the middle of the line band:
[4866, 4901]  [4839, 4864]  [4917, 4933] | 1.1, 10.4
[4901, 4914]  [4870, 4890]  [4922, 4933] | -0.3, 10.7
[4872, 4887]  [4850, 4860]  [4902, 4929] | 0.6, 10.2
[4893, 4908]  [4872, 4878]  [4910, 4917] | 0.3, 11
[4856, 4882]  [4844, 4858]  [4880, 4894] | 0.2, 9.69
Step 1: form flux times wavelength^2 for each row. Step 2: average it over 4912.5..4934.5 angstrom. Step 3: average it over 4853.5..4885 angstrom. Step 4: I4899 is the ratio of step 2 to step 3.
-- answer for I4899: 1.22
